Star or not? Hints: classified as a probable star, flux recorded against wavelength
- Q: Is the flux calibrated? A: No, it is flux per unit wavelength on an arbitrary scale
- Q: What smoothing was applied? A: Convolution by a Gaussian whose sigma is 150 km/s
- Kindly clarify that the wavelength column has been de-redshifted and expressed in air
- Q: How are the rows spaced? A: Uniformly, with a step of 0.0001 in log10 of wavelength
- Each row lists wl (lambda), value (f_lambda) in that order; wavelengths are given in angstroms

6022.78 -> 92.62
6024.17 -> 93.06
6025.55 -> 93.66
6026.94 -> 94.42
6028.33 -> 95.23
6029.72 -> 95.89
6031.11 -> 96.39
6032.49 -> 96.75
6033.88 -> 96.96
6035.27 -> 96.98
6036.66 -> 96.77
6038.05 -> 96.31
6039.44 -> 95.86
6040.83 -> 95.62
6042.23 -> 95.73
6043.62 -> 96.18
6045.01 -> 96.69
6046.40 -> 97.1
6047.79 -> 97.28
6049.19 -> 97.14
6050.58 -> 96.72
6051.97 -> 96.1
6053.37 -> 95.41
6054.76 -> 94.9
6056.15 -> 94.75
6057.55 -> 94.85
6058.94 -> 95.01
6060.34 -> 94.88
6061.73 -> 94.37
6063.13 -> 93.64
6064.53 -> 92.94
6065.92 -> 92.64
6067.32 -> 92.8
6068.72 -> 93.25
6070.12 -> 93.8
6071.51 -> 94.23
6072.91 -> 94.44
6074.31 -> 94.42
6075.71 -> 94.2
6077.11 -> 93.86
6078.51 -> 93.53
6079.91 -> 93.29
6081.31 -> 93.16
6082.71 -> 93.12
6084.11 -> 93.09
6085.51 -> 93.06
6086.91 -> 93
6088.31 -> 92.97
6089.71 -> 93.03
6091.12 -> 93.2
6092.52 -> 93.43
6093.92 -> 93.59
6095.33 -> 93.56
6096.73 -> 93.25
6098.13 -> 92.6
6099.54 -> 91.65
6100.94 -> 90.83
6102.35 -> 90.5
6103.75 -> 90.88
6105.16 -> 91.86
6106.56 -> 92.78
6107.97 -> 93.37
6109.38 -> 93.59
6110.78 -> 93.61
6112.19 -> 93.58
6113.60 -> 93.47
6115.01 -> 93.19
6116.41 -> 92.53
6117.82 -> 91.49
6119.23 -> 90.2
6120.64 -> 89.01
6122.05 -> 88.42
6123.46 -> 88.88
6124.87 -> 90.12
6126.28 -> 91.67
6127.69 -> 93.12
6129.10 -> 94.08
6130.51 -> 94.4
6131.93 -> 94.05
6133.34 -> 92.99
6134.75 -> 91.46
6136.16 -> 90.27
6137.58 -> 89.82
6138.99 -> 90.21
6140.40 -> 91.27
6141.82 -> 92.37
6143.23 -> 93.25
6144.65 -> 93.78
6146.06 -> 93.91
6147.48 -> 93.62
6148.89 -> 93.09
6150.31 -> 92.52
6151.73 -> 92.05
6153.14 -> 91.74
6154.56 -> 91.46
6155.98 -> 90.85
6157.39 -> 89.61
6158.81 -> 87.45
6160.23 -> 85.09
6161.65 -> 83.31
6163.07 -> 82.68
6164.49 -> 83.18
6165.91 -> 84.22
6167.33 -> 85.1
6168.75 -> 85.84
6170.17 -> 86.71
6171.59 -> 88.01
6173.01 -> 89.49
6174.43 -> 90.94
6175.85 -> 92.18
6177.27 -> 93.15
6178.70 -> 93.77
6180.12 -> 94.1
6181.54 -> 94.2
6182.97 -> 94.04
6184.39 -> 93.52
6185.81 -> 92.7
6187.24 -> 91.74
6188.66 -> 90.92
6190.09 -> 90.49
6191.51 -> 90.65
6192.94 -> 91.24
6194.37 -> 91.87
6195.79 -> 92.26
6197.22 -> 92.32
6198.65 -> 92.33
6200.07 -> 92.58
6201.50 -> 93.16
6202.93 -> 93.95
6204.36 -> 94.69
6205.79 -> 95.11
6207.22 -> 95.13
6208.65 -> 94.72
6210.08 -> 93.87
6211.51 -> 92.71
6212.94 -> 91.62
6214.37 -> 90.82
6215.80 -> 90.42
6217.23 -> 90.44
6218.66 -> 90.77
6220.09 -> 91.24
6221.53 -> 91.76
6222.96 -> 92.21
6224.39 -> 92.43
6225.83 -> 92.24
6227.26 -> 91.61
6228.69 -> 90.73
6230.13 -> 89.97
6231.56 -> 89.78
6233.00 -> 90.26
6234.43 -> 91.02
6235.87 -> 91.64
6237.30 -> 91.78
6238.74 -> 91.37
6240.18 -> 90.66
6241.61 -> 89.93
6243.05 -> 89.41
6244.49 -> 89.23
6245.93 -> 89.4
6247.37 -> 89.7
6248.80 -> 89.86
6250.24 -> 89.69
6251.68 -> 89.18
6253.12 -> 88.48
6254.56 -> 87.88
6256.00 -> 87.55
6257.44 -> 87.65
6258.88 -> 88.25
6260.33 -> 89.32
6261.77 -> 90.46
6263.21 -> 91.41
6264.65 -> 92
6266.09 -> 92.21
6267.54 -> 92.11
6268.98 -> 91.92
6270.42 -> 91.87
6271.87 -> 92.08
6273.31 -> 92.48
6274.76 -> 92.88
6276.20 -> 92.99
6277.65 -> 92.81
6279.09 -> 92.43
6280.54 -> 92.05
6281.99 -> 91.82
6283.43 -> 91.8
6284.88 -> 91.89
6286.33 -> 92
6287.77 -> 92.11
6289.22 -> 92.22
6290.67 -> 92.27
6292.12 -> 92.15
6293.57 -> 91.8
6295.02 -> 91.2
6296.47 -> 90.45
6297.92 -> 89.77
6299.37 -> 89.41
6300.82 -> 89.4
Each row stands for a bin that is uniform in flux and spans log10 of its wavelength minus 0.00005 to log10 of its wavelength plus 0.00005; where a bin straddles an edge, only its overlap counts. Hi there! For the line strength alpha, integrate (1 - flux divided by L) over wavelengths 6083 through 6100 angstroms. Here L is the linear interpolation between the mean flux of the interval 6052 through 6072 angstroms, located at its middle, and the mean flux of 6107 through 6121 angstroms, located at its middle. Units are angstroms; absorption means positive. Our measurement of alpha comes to 0.0 angstroms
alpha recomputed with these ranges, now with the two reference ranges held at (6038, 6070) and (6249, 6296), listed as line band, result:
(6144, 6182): 1.42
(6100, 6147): 0.95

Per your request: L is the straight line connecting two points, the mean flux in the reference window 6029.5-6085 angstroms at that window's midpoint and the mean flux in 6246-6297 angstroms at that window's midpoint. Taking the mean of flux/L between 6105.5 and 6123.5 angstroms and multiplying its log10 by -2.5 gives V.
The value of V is 0.02 mag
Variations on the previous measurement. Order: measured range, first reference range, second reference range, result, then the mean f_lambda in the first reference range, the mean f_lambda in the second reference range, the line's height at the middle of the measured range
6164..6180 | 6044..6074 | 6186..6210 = 0.052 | 94.9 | 92.7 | 93.1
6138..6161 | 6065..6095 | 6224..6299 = 0.013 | 93.4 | 90.9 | 92.5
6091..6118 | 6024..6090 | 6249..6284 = 0.014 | 94.8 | 90.9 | 93.9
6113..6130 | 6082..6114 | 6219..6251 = 0.012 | 92.8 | 90.7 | 92.4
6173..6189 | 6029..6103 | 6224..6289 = -0.006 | 94.4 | 90.9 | 92.3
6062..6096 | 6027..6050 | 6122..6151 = 0.014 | 96.4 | 92.1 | 94.6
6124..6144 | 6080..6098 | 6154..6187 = -0.012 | 93.2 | 89.2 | 91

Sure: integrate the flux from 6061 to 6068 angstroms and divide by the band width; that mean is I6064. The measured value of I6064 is 93.3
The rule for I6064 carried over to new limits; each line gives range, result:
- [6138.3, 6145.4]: 92.2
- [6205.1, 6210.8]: 94.7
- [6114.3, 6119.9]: 91.9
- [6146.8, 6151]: 93.1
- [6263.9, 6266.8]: 92.3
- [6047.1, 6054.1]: 96.5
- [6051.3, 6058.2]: 95.2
